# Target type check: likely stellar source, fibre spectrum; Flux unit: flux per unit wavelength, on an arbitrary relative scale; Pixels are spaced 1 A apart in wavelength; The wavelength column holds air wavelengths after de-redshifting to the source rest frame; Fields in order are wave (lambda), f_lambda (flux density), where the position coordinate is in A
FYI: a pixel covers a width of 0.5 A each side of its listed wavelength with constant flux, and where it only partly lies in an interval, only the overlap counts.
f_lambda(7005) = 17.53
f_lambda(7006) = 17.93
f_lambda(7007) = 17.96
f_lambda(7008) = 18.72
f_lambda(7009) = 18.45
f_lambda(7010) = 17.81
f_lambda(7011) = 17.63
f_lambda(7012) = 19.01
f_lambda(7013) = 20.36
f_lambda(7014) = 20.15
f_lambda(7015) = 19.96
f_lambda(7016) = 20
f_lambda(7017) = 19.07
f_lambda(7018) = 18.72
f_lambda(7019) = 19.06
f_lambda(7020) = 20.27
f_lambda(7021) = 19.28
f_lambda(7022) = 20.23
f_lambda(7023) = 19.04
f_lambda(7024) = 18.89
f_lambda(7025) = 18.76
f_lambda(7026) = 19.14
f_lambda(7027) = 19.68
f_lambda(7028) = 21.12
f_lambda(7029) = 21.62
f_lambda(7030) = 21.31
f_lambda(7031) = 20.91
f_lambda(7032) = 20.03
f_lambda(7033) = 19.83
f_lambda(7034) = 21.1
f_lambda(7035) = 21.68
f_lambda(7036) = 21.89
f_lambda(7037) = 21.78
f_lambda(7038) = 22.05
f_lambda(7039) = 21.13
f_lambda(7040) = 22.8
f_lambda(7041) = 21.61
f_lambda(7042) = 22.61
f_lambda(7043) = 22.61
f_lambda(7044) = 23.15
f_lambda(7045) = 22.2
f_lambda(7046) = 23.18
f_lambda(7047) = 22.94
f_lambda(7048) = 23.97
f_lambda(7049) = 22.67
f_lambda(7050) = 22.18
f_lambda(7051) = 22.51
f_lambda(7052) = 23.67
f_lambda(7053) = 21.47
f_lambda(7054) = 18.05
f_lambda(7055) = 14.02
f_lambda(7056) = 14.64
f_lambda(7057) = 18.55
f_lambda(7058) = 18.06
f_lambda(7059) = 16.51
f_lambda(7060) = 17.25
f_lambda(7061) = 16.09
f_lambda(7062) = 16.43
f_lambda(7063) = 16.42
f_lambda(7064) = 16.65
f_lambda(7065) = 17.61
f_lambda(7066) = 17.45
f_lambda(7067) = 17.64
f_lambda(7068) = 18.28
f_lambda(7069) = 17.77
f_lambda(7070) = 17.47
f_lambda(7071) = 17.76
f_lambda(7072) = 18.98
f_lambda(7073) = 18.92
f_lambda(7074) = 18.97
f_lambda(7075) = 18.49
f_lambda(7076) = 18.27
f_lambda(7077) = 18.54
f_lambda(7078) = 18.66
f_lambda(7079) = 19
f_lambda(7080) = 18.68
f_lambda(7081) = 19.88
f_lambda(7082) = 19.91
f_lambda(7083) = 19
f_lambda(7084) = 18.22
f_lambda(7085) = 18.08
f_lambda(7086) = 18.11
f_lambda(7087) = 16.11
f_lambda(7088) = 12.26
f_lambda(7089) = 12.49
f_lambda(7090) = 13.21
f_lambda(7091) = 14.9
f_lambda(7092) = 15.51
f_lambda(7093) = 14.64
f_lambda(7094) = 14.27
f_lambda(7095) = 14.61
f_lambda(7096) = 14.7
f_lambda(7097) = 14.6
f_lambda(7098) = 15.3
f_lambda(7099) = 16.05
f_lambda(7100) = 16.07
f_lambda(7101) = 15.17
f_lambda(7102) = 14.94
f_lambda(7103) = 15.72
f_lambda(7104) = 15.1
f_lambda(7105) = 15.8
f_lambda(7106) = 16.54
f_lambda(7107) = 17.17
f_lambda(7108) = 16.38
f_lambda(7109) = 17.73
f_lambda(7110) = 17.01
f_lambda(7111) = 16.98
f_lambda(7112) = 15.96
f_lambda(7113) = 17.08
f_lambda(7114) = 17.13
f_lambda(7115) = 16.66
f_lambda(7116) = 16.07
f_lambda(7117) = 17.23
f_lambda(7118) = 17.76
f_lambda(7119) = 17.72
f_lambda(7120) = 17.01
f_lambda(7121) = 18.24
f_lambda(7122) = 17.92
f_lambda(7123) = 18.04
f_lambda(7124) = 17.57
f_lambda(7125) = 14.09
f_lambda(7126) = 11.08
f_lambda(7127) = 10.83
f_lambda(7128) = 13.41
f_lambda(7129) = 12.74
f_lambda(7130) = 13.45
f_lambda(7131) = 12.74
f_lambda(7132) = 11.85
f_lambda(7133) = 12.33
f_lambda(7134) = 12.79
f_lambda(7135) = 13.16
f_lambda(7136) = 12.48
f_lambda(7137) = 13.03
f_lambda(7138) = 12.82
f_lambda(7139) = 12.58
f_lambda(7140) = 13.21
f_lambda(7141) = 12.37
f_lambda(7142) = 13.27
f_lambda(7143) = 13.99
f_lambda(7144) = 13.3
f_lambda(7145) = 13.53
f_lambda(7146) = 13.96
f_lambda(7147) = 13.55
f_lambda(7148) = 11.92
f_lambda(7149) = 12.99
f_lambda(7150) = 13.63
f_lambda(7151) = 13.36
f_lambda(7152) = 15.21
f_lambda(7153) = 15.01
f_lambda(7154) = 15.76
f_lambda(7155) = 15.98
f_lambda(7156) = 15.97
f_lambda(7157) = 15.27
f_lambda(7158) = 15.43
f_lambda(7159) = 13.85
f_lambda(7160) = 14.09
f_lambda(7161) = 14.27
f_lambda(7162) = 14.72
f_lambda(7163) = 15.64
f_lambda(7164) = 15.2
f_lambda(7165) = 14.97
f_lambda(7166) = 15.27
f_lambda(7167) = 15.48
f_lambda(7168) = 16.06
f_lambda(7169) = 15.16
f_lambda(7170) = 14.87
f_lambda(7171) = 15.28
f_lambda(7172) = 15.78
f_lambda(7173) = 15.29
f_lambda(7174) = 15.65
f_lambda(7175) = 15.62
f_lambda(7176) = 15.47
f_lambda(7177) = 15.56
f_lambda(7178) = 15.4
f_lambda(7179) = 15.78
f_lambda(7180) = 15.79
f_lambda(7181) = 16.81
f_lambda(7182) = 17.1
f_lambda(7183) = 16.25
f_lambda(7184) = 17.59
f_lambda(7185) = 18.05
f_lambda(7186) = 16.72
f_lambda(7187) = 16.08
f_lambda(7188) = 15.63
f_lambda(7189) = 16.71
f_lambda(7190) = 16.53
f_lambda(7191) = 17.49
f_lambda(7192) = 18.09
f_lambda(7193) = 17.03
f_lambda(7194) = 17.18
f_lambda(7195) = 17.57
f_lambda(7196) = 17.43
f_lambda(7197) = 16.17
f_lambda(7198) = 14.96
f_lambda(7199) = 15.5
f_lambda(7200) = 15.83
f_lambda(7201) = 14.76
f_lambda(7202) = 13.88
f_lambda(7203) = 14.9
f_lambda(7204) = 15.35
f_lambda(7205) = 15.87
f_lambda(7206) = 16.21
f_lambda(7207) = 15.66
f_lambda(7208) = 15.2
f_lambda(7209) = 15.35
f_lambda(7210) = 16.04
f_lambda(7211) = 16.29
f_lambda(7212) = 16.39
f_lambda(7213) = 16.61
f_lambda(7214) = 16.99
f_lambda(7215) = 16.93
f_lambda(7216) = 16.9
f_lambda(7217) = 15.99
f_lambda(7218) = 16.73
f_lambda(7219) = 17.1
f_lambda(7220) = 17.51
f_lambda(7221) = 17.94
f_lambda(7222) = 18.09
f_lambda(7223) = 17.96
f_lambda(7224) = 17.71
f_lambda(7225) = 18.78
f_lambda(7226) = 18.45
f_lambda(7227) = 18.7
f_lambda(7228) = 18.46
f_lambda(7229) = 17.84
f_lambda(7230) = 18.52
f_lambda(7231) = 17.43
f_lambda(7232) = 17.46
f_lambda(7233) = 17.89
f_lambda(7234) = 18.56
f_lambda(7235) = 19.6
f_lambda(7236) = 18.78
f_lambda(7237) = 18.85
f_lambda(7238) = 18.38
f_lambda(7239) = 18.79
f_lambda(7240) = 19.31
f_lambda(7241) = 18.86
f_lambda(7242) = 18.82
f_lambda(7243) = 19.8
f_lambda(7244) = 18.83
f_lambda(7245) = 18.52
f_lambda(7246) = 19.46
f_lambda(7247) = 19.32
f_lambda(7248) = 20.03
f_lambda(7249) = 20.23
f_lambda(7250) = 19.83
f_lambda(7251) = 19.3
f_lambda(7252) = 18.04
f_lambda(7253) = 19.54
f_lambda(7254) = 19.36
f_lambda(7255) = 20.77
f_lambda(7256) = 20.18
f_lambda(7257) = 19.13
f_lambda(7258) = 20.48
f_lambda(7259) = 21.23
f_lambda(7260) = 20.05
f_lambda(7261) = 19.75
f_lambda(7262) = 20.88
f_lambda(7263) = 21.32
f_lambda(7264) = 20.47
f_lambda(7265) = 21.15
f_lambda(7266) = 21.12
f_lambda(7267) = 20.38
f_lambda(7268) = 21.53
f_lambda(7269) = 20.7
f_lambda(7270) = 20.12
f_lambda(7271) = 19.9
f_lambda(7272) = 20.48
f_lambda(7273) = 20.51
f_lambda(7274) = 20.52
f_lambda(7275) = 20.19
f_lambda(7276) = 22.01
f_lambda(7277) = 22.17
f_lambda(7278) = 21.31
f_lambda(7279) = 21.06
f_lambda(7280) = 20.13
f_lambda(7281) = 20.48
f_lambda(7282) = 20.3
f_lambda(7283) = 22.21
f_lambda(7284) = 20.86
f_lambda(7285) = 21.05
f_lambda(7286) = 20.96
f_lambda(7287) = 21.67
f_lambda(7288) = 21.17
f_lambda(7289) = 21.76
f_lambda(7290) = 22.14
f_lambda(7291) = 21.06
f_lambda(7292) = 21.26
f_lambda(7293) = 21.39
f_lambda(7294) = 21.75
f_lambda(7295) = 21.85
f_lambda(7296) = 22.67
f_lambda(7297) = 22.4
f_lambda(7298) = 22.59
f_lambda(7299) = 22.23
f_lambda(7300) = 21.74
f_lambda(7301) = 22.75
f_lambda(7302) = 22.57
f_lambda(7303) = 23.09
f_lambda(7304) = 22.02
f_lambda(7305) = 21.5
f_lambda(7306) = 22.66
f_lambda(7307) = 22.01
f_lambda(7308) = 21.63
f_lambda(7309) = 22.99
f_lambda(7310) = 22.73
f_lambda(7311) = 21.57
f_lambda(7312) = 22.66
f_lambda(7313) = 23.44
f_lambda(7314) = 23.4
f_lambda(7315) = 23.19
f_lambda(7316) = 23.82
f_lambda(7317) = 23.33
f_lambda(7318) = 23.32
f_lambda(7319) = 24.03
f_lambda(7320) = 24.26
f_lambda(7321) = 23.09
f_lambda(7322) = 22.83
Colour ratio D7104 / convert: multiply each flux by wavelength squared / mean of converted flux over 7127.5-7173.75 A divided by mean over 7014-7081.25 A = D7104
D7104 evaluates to 0.74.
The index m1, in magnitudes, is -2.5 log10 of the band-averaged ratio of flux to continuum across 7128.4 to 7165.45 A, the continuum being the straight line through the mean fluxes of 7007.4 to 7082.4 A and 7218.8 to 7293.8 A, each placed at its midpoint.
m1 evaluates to 0.39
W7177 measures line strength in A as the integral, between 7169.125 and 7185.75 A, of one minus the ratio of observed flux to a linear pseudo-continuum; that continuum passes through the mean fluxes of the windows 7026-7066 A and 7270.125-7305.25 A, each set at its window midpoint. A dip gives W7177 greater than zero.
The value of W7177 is 3.9 A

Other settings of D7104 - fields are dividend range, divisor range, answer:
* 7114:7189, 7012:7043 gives 0.75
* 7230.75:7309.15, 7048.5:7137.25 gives 1.31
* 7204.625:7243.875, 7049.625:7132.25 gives 1.10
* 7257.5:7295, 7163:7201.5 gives 1.34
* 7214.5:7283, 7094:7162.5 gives 1.35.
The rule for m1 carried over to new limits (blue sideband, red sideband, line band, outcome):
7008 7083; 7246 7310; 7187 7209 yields 0.267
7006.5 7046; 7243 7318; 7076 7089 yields 0.152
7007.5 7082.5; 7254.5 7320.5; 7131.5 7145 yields 0.498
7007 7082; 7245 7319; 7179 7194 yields 0.220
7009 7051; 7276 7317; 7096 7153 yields 0.390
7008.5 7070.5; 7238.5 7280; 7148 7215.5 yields 0.262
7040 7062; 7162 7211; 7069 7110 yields 0.148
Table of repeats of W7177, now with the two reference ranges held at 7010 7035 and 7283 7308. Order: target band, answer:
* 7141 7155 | 4.7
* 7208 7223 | 3.2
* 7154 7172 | 4.9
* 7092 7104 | 3.1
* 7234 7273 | 3.2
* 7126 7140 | 5.5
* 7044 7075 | 1.7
